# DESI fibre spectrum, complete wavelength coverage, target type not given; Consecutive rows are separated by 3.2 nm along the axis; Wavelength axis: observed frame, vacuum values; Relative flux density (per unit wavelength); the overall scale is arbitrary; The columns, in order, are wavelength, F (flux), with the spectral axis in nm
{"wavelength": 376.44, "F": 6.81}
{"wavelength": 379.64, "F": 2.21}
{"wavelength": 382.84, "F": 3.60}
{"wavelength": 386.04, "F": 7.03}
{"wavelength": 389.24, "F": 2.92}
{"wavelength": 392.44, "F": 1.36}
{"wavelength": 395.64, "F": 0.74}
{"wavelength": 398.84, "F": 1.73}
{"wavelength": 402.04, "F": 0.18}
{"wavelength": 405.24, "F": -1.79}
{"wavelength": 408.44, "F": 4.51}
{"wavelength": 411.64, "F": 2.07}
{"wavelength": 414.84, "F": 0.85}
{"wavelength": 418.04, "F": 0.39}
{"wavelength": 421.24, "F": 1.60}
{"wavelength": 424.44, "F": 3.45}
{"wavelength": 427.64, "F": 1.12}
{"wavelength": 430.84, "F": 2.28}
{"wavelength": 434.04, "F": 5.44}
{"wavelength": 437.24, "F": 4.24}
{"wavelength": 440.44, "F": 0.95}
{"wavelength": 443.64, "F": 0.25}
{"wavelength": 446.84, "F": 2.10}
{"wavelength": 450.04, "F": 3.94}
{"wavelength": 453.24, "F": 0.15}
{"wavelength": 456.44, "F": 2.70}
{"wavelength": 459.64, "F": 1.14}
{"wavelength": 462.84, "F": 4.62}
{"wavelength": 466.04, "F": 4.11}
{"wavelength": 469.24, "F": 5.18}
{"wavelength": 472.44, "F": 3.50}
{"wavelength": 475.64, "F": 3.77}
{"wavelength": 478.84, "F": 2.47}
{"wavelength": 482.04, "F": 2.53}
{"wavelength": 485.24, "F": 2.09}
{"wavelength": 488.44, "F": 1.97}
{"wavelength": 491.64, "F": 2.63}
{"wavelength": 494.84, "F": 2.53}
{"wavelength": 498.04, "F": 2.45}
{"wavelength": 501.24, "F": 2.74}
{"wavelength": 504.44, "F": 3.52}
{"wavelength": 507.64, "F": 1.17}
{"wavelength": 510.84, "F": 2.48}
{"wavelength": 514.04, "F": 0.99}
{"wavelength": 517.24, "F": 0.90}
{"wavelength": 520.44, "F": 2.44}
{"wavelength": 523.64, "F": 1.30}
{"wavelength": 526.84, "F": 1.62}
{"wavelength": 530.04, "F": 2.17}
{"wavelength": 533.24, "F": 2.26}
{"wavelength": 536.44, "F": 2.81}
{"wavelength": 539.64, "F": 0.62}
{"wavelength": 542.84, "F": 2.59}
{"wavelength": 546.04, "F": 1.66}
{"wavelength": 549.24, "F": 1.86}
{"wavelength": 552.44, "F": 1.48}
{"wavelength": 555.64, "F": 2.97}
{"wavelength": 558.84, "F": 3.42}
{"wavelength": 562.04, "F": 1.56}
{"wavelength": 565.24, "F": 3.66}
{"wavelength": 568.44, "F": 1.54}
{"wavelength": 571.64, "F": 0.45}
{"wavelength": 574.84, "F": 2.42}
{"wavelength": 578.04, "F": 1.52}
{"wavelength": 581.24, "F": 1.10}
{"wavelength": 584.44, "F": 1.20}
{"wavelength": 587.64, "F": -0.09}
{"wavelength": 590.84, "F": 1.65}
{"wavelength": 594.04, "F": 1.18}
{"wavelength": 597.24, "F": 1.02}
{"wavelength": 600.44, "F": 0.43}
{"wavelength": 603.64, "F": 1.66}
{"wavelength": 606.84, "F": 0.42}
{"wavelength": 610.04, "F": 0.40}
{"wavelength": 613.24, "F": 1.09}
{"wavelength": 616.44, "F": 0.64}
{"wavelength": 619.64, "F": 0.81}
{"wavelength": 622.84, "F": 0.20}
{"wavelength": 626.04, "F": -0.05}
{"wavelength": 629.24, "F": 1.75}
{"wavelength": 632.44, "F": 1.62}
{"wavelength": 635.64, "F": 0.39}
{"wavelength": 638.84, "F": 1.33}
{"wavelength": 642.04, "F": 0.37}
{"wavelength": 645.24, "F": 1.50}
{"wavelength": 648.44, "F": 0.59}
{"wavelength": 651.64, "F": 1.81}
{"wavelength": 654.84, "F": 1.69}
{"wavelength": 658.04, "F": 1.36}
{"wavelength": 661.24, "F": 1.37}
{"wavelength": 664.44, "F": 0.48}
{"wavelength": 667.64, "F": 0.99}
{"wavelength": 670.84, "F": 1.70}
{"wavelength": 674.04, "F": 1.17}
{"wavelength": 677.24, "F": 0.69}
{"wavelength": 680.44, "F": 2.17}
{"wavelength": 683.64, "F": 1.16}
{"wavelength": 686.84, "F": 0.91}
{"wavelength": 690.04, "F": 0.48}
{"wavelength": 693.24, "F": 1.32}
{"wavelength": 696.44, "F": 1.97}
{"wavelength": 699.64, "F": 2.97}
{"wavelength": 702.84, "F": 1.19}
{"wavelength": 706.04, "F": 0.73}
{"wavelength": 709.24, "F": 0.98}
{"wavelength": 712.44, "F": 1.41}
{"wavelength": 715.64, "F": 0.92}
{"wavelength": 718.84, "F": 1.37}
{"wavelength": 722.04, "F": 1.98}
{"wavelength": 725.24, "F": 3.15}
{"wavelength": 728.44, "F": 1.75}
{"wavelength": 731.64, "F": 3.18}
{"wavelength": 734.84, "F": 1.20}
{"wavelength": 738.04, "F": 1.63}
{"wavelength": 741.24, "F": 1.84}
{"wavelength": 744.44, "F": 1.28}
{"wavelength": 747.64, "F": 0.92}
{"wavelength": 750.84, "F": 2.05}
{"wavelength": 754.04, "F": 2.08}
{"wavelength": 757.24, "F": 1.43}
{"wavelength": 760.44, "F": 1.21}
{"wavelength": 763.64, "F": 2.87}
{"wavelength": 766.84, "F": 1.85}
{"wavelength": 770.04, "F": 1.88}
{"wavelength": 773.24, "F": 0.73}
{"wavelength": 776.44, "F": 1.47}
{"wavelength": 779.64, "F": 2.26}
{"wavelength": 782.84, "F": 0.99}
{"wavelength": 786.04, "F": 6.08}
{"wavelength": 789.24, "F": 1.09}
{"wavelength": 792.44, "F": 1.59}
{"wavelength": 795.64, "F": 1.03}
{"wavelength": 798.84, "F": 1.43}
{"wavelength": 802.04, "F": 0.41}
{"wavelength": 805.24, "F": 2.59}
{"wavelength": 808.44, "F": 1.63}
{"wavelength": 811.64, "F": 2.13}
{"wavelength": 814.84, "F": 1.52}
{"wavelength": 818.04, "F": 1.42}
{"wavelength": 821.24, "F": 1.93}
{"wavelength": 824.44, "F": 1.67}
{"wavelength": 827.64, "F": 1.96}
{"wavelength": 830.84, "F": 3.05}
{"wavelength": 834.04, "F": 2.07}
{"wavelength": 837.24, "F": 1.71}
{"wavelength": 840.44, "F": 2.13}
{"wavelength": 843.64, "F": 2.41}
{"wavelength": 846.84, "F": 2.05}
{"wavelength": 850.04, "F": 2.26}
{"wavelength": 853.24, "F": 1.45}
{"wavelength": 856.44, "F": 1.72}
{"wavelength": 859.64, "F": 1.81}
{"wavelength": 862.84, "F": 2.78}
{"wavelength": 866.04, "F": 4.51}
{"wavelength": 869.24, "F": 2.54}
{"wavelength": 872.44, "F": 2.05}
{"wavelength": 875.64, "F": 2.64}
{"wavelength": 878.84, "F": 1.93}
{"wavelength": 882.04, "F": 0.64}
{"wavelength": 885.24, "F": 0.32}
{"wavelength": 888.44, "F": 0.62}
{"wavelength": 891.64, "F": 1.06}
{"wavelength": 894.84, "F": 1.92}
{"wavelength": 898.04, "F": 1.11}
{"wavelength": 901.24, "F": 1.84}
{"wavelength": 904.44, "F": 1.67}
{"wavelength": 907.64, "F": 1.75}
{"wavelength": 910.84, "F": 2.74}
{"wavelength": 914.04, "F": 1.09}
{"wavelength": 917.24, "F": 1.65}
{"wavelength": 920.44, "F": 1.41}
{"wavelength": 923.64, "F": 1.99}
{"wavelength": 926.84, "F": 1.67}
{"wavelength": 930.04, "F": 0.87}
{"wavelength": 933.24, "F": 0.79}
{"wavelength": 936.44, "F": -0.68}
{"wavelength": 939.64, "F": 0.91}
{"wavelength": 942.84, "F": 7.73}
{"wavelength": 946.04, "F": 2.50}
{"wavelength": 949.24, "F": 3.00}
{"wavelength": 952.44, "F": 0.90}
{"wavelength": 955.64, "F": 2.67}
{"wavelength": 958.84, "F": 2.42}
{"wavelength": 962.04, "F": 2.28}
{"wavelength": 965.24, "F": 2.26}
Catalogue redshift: 0.872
